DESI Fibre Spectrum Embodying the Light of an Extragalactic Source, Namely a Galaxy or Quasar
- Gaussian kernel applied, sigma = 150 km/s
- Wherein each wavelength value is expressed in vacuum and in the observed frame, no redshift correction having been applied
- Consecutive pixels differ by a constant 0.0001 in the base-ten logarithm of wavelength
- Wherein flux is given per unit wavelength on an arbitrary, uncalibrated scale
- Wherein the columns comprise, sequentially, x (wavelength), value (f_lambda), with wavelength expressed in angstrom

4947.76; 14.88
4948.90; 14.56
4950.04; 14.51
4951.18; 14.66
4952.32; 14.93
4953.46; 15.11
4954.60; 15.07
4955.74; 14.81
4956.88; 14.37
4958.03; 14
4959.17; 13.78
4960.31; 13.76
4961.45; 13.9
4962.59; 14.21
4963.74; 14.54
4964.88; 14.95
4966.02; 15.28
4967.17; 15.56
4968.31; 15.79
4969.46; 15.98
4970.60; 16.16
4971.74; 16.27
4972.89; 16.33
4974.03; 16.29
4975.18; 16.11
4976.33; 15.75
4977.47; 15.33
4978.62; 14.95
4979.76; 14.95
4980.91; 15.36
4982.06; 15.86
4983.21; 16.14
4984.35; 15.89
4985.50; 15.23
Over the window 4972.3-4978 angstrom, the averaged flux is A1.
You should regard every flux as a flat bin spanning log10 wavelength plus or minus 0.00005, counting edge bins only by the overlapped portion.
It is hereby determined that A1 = 16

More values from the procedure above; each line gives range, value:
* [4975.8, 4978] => 15.6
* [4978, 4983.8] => 15.5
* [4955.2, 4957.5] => 14.5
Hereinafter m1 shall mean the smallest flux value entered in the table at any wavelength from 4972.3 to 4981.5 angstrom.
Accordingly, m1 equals 14.95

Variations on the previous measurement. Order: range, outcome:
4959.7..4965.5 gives 13.76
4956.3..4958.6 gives 14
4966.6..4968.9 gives 15.56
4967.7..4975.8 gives 15.79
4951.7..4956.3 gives 14.81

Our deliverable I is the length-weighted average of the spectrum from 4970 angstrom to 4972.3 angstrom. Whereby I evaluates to 16.3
